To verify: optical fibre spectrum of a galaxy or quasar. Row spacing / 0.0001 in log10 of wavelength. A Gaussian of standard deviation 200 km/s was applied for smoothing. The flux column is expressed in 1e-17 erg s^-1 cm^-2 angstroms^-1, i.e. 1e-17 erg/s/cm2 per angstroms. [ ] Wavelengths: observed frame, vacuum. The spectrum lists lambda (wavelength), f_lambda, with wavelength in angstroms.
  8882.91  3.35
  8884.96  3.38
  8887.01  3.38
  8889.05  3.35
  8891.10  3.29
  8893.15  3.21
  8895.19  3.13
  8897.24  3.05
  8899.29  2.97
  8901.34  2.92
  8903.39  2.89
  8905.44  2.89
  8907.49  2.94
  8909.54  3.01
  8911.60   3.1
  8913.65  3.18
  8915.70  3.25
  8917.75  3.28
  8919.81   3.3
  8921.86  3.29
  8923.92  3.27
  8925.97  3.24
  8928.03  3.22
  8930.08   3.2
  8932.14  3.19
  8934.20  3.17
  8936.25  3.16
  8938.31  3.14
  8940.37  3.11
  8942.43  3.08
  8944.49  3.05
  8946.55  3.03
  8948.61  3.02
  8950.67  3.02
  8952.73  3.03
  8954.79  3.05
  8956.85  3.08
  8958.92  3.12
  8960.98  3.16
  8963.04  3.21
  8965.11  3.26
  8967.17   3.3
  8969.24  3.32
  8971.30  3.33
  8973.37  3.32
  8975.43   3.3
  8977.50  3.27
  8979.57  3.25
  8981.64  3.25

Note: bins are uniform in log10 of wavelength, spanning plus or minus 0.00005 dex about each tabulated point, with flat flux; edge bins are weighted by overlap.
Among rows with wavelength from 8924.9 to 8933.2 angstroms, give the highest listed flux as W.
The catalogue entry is 3.24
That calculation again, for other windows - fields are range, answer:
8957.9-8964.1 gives 3.21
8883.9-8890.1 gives 3.38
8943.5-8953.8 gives 3.05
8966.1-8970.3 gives 3.32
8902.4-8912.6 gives 3.1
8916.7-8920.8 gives 3.3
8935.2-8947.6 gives 3.16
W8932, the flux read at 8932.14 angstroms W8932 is 3.19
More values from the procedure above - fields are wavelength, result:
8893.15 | 3.21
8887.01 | 3.38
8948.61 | 3.02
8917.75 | 3.28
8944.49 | 3.05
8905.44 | 2.89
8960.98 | 3.16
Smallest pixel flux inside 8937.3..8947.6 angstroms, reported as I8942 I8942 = 3.03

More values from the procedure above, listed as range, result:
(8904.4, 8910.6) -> 2.89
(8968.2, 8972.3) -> 3.32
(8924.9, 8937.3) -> 3.16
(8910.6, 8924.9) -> 3.1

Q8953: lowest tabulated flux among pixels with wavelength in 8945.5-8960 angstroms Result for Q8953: 3.02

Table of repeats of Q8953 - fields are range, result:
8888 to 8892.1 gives 3.29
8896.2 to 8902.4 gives 2.92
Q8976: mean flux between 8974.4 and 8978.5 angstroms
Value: 3.29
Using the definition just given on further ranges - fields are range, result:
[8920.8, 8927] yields 3.27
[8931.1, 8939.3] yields 3.16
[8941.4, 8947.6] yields 3.05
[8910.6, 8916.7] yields 3.18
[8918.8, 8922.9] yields 3.29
